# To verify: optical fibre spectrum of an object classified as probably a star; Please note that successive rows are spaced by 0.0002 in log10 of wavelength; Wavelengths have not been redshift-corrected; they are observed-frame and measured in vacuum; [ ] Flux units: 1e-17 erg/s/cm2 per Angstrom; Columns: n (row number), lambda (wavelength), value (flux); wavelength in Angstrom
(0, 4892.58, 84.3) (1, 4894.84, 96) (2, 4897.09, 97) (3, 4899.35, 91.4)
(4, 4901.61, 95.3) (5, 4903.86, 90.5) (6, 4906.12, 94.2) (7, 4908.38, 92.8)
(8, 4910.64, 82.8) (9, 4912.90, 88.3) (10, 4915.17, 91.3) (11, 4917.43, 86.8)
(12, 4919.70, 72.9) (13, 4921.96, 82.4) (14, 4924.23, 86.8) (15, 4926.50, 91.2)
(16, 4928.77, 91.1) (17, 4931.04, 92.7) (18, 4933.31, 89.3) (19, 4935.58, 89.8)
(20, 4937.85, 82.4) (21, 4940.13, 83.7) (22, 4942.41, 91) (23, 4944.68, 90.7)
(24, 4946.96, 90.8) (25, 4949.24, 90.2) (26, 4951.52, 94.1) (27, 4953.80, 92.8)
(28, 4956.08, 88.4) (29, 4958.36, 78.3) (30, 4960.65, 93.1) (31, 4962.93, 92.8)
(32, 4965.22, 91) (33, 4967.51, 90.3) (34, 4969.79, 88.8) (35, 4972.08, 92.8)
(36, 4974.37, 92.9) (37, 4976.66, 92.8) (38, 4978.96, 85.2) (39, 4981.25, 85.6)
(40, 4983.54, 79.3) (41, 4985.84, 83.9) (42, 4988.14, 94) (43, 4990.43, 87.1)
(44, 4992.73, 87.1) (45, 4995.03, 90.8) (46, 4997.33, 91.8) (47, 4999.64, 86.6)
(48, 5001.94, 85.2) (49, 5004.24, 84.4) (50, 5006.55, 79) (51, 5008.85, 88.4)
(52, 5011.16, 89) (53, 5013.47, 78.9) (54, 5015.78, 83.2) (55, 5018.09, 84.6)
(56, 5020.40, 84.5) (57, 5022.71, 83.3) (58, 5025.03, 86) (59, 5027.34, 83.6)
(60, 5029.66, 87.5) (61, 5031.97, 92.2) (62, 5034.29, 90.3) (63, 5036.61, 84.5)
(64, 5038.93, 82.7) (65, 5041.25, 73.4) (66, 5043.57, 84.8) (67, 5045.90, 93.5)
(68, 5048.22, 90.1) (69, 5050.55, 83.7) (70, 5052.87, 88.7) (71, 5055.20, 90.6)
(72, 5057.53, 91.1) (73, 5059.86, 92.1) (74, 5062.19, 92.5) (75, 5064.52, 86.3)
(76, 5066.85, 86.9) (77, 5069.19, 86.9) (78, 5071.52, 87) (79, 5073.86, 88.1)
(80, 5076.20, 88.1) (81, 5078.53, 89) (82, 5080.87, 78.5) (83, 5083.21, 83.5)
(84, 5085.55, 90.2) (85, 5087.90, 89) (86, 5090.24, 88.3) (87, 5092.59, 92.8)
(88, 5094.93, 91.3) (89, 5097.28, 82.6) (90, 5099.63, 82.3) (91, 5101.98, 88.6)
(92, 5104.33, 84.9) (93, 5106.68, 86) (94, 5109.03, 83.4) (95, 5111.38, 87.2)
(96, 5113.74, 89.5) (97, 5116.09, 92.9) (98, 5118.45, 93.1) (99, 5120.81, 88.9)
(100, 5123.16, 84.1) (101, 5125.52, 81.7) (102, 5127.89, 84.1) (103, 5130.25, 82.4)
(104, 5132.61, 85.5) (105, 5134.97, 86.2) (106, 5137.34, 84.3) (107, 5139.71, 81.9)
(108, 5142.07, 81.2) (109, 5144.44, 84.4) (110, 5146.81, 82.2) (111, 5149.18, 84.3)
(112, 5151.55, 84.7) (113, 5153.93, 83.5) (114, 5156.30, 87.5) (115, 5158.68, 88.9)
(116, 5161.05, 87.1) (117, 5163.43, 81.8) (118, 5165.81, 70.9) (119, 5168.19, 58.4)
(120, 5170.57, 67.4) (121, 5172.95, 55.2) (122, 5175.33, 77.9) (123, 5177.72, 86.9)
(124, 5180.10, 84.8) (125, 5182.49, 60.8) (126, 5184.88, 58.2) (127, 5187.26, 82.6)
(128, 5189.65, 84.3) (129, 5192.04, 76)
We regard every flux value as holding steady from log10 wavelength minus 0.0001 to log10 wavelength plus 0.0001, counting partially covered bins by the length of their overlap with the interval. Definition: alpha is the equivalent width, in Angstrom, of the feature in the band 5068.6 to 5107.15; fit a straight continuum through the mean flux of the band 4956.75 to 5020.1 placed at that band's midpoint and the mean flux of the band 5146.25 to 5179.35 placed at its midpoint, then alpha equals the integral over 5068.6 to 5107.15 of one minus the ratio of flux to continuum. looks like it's -2.2 Angstrom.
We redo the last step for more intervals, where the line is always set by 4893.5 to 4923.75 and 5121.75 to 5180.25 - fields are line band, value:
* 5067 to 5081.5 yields -0.6 Angstrom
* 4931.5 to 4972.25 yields -0.8 Angstrom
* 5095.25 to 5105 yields -0.3 Angstrom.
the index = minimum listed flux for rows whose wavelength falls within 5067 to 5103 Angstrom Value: 78.5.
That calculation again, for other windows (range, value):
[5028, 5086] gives 73.4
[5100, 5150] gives 81.2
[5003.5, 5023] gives 78.9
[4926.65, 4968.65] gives 78.3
